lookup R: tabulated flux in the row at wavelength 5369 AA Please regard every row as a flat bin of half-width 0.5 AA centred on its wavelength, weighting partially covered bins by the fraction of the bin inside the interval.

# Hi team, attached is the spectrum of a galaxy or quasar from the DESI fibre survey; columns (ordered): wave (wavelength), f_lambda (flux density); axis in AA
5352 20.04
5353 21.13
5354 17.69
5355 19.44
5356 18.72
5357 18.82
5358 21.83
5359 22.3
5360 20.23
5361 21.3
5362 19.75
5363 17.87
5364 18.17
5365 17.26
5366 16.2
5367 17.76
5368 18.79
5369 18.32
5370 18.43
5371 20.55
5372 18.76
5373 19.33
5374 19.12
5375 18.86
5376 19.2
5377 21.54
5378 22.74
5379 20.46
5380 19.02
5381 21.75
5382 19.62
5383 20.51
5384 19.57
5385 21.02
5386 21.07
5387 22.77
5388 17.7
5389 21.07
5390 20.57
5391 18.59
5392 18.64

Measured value 18.32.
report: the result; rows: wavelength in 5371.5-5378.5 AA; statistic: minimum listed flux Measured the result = 18.76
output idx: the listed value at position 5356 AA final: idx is 18.72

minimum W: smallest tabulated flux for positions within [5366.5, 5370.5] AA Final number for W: 17.76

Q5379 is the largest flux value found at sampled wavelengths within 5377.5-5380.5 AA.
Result 22.74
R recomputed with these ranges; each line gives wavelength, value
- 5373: 19.33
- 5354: 17.69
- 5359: 22.3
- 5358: 21.83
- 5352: 20.04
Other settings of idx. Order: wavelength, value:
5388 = 17.7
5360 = 20.23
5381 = 21.75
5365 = 17.26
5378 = 22.74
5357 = 18.82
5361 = 21.3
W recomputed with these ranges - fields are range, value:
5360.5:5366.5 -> 16.2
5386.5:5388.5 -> 17.7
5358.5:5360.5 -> 20.23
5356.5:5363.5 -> 17.87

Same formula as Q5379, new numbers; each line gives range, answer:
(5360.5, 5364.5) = 21.3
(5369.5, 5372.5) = 20.55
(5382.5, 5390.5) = 22.77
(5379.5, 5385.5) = 21.75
